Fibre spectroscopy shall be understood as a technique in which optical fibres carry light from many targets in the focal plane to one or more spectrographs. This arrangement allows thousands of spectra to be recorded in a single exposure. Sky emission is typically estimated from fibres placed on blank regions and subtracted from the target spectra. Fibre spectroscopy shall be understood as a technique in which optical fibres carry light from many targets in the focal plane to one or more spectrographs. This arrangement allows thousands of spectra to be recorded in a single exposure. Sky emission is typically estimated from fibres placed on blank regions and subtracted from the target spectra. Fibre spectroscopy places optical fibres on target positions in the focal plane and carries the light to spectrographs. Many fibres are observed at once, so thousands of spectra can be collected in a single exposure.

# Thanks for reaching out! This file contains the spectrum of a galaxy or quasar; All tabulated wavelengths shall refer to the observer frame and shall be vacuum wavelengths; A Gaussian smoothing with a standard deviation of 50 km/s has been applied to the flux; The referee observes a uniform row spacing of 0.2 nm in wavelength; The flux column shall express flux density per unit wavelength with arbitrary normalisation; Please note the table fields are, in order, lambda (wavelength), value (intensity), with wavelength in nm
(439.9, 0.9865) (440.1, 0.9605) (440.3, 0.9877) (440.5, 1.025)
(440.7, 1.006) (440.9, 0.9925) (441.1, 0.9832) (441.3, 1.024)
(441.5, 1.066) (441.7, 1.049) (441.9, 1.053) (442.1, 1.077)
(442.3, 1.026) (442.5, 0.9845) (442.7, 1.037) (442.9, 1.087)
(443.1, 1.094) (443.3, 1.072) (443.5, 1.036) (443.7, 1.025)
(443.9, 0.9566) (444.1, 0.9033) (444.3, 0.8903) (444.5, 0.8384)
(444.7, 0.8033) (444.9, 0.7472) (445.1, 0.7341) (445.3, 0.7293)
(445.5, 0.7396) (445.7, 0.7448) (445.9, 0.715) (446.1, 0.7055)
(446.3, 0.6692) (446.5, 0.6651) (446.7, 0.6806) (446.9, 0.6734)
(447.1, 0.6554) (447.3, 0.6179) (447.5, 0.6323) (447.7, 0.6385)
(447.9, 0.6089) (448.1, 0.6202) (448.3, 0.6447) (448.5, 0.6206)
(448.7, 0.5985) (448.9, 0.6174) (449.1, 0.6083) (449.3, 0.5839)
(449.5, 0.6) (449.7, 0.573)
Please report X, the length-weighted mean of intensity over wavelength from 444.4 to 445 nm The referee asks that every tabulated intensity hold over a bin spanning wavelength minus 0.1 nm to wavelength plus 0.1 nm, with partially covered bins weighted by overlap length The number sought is 0.796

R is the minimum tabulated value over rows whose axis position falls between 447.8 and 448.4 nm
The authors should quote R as 0.6089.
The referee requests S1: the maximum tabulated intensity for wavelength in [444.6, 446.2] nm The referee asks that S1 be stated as 0.8033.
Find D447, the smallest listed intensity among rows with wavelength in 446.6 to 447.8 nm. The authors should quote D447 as 0.6179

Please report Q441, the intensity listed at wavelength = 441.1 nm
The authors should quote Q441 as 0.9832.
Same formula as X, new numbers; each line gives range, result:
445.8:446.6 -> 0.689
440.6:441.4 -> 1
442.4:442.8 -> 1.01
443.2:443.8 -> 1.04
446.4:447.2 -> 0.669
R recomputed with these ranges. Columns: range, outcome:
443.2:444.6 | 0.8384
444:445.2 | 0.7341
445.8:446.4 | 0.6692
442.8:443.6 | 1.036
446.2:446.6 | 0.6651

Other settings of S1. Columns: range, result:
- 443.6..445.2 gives 1.025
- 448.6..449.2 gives 0.6174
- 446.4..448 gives 0.6806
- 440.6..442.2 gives 1.077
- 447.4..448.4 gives 0.6447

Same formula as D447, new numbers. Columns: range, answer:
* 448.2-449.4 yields 0.5839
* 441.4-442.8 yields 0.9845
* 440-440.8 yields 0.9605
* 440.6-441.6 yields 0.9832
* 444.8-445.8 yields 0.7293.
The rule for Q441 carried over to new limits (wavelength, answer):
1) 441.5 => 1.066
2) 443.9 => 0.9566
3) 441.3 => 1.024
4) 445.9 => 0.715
